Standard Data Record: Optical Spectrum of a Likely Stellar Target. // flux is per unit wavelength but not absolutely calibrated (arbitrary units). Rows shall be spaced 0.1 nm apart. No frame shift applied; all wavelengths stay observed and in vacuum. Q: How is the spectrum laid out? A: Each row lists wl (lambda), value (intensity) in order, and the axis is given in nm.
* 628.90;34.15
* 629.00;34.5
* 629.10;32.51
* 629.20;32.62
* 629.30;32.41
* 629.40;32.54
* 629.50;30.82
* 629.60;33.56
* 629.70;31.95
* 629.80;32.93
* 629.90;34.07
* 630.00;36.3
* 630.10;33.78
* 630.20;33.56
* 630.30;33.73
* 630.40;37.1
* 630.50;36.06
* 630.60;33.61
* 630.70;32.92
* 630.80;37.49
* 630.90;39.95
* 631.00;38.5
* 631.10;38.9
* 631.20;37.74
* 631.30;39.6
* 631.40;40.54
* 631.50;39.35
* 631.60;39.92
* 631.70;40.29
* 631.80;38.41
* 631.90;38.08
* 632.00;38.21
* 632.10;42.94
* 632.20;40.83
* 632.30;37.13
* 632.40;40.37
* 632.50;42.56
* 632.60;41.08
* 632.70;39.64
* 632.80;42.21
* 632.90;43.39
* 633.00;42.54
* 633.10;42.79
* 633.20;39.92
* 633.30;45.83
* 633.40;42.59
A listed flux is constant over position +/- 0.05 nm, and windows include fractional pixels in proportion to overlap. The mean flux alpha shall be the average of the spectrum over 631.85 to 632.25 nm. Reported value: 40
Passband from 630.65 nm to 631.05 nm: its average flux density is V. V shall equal 37.2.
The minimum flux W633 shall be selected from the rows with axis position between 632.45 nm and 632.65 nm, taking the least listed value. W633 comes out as 41.08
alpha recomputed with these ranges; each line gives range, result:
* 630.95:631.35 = 38.7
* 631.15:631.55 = 39.3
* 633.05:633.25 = 41.4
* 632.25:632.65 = 40.3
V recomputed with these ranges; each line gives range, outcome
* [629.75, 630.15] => 34.3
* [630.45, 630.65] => 34.8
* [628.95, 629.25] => 33.2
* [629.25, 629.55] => 31.9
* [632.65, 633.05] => 41.9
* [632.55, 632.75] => 40.4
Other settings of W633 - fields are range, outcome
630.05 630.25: 33.56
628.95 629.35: 32.41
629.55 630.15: 31.95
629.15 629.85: 30.82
